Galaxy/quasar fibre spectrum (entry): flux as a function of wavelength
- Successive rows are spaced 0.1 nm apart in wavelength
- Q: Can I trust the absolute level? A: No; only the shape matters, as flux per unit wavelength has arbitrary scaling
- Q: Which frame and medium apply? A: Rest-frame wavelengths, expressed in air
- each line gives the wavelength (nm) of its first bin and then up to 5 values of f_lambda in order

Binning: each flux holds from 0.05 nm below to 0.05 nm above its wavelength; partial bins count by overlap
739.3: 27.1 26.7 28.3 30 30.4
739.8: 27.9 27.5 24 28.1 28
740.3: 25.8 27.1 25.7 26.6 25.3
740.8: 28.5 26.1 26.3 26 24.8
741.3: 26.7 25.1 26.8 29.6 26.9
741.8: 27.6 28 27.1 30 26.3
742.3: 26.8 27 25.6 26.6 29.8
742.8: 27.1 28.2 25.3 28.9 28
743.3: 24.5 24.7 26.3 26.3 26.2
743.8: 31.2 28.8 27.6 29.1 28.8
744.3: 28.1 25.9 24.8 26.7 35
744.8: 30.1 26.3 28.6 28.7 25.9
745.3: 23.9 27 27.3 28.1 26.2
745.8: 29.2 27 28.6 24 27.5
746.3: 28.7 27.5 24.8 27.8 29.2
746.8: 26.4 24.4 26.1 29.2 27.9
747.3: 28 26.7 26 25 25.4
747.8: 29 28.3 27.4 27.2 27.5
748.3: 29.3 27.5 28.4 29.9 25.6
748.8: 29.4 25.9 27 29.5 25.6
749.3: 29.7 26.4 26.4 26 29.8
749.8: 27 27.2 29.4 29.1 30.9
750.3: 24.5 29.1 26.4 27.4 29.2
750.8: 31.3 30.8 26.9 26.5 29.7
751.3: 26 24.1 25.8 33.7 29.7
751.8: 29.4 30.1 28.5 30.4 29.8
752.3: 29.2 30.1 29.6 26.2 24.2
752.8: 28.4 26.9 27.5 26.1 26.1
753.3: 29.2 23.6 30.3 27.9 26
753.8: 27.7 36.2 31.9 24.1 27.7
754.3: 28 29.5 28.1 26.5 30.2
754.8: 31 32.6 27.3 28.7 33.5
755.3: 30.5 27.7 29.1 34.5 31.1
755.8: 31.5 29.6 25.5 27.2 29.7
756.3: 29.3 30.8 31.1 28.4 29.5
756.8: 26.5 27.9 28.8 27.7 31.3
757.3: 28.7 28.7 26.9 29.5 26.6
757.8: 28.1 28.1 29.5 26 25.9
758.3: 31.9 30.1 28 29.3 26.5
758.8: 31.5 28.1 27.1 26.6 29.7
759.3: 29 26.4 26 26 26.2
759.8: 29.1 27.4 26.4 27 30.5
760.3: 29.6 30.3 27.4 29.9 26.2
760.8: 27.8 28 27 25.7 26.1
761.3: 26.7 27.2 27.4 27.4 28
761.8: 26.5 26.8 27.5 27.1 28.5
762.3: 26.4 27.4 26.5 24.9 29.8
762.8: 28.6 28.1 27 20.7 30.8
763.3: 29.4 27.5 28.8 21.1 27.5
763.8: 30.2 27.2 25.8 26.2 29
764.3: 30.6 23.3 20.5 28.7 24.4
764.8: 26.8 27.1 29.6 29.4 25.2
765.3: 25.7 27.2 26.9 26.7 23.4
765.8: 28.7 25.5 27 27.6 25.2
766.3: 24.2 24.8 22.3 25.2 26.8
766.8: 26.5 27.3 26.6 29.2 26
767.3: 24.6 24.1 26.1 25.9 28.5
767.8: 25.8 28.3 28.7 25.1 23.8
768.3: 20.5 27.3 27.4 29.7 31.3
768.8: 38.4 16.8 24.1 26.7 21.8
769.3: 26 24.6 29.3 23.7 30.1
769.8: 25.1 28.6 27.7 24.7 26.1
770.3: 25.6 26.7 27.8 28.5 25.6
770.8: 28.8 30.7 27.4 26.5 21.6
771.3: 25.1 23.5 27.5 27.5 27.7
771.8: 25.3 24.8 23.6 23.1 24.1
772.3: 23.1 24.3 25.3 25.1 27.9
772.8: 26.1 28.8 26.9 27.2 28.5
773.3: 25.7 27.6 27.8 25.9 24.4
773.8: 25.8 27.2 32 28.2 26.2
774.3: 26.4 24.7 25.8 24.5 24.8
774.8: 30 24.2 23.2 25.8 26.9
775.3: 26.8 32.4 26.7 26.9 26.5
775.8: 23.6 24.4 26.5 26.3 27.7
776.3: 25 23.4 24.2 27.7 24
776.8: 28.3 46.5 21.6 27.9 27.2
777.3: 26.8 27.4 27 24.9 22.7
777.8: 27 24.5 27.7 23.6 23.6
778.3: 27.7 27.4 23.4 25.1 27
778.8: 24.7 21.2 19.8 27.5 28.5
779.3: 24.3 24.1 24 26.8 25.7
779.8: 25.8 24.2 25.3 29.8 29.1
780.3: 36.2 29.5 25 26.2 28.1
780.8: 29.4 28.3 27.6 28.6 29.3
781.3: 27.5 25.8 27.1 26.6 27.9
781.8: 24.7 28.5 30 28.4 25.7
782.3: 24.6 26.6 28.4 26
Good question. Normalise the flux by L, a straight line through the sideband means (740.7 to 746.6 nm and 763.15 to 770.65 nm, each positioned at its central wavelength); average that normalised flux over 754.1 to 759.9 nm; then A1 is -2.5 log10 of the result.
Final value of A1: -0.07 mag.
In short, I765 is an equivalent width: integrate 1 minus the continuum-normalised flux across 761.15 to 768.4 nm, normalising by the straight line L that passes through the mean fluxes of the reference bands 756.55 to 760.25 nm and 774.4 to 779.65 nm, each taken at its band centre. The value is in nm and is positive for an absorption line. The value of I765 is 0.23 nm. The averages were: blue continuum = 28.1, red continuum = 26.1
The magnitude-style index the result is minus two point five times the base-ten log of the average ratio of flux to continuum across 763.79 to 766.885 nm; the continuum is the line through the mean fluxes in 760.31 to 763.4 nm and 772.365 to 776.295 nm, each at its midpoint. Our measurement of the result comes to 0.033 mag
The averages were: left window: 27.4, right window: 26.5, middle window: 26.3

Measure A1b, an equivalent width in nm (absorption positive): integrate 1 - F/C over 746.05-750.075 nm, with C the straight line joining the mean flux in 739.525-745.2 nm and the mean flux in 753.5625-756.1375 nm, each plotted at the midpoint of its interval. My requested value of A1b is 0.132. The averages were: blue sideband 27.4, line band 27.4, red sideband 29.4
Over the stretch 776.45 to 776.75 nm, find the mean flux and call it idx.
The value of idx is 25.3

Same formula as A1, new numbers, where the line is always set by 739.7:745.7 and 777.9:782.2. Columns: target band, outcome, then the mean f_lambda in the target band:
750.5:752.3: -0.06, 28.7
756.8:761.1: -0.04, 28.1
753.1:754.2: -0.04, 28.2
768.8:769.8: 0.06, 25.5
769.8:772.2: 0.02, 26.2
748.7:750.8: -0.03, 27.8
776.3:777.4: -0.04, 27.6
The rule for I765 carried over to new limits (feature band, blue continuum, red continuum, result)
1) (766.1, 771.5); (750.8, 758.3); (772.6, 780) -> 0.160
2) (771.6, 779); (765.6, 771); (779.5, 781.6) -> 0.257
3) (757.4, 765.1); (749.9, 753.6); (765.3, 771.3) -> -0.097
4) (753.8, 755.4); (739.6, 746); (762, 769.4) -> -0.160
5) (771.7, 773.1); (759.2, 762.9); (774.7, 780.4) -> 0.069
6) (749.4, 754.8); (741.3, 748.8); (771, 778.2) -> -0.223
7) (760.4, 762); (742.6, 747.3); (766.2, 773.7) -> -0.040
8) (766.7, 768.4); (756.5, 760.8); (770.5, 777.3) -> 0.069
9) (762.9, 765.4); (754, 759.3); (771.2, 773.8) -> 0.057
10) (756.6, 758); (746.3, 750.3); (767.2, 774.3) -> -0.068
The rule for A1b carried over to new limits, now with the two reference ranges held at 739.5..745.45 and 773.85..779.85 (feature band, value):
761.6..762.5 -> -0.019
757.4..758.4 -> -0.052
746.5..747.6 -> 0.008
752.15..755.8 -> -0.260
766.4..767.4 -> 0.023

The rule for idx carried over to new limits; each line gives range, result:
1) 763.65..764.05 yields 27.7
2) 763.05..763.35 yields 27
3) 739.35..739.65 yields 28.3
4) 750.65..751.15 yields 28.9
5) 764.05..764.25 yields 27.6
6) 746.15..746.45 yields 27.9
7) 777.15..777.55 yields 27.1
